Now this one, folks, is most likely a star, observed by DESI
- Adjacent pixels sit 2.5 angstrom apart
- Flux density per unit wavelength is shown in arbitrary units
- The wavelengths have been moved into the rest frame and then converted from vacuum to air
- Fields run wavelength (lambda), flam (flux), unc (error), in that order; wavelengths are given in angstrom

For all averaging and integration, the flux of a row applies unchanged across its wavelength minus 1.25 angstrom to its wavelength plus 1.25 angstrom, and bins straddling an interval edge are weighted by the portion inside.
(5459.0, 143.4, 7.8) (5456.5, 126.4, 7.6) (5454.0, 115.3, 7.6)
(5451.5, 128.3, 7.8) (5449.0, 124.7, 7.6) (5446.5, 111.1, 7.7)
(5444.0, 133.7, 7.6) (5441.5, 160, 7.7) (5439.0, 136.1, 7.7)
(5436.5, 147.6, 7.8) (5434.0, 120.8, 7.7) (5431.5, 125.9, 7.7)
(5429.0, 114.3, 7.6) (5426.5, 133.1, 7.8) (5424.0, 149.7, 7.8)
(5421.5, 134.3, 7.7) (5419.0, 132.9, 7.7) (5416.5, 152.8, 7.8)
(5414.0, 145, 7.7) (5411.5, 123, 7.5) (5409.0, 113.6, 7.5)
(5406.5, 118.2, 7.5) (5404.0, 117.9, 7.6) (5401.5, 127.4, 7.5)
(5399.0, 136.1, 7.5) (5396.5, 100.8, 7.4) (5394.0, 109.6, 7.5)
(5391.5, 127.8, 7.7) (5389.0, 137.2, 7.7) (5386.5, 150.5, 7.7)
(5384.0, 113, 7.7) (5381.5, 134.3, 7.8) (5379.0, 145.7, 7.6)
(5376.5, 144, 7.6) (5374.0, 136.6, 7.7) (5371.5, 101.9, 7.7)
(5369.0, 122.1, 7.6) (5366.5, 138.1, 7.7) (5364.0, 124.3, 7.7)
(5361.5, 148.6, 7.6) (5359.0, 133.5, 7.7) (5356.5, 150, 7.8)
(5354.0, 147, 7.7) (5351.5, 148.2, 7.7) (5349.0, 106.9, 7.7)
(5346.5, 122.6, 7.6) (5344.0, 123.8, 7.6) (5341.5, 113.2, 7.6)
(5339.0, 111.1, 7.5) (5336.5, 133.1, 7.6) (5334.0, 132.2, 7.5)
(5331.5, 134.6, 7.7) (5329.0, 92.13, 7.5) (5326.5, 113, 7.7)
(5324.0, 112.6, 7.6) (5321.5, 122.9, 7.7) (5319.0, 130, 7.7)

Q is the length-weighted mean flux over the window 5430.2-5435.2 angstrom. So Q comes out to 123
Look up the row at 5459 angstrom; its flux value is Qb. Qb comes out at 143.4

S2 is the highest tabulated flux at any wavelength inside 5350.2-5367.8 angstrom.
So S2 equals 150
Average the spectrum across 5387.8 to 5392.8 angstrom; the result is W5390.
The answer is 132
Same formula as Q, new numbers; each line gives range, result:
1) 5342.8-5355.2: 130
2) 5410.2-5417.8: 140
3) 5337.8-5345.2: 116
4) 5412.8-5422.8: 141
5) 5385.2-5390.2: 144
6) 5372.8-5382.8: 140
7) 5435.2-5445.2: 144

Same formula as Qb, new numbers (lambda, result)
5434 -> 120.8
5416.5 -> 152.8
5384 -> 113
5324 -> 112.6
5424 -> 149.7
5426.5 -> 133.1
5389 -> 137.2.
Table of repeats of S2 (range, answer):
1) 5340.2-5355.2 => 148.2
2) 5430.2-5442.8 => 160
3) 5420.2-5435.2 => 149.7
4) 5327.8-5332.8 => 134.6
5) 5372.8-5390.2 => 150.5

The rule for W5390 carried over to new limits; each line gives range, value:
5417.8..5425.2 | 139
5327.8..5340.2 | 121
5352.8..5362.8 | 145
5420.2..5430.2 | 133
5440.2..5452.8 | 132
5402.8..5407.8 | 118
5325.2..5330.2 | 103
